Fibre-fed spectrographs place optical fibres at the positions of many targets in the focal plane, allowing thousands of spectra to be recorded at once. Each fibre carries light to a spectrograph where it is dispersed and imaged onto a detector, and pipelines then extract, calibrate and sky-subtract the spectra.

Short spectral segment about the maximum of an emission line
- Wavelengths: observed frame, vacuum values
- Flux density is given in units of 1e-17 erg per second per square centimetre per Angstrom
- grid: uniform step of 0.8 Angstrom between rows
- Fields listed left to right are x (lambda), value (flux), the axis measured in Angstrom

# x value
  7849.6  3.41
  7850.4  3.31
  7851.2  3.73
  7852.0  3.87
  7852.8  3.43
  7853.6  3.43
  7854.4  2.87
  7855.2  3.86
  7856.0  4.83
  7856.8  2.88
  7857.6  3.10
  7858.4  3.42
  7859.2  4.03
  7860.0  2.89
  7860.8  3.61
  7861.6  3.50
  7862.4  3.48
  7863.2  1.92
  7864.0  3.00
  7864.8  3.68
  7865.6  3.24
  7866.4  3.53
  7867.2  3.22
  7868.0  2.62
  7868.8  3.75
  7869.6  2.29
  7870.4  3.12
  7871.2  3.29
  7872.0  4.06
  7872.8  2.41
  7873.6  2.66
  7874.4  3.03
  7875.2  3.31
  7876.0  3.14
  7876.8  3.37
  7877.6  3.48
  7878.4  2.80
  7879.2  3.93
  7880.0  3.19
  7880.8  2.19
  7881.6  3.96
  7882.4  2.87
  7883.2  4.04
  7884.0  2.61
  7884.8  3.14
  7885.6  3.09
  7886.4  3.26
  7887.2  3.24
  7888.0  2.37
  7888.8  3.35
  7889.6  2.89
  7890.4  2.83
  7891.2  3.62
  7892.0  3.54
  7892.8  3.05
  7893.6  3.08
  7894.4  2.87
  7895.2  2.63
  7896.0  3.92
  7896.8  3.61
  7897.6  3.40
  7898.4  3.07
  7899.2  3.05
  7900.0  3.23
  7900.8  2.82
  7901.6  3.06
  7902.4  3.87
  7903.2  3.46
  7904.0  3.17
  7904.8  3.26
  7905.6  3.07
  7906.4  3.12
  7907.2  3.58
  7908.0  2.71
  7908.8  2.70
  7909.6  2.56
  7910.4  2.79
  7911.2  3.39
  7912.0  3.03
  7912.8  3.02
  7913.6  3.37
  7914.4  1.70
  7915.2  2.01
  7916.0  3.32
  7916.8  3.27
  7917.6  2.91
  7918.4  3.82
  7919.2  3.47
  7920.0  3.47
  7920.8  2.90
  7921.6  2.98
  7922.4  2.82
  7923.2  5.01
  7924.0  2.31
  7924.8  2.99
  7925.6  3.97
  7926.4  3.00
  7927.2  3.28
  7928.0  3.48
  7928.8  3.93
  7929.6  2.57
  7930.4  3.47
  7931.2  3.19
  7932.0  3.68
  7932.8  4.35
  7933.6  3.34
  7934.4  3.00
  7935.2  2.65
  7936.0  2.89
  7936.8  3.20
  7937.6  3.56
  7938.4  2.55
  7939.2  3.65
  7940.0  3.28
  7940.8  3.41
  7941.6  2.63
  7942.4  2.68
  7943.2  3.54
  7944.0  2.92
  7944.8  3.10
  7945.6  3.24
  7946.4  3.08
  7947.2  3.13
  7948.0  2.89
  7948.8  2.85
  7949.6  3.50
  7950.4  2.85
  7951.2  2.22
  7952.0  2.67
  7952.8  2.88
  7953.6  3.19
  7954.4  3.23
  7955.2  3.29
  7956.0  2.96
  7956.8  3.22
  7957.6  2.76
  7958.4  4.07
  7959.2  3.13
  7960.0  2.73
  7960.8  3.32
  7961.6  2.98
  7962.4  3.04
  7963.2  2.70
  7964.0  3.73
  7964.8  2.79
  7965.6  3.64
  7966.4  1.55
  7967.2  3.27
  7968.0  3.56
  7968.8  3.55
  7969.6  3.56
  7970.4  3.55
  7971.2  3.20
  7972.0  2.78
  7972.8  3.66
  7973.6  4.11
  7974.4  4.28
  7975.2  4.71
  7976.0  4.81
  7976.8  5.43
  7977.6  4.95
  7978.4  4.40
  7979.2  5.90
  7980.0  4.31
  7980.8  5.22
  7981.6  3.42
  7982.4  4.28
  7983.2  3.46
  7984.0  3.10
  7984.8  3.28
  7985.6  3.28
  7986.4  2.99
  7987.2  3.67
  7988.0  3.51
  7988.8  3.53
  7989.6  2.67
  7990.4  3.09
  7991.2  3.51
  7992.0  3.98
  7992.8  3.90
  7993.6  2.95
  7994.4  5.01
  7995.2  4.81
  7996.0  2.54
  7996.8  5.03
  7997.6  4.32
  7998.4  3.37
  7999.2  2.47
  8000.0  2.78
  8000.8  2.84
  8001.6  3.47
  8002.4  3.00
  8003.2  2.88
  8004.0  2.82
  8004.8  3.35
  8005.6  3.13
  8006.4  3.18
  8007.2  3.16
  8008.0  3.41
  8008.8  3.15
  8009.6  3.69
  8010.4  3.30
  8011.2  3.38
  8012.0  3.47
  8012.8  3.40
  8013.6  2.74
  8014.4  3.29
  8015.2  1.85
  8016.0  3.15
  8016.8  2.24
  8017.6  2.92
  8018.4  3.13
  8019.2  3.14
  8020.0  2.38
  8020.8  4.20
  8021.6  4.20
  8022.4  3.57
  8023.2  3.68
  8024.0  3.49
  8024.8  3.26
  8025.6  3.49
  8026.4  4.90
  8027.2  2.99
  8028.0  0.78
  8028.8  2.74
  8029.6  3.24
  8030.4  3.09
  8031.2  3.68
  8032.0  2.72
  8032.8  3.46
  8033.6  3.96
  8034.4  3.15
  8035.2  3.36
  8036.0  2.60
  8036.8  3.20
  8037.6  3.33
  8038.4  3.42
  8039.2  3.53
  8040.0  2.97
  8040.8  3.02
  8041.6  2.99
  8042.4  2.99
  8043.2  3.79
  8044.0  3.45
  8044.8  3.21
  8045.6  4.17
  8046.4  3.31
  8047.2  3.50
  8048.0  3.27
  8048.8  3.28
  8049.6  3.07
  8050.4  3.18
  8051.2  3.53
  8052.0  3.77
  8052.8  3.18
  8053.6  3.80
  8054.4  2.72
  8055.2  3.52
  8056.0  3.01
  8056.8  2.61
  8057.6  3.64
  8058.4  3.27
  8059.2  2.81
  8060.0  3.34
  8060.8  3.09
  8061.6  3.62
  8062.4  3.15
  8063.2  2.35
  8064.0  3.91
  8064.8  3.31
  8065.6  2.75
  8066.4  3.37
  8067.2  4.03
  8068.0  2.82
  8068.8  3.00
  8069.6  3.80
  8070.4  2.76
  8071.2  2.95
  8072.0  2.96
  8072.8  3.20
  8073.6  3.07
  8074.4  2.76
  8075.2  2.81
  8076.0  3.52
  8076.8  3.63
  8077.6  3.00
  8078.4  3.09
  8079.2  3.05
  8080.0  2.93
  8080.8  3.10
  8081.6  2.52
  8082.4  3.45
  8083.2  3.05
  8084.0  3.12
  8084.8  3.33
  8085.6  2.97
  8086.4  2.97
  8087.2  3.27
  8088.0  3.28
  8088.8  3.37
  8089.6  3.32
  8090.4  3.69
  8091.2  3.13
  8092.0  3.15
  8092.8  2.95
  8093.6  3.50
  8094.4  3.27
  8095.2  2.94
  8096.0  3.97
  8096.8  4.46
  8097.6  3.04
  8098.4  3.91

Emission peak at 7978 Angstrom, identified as [S II]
